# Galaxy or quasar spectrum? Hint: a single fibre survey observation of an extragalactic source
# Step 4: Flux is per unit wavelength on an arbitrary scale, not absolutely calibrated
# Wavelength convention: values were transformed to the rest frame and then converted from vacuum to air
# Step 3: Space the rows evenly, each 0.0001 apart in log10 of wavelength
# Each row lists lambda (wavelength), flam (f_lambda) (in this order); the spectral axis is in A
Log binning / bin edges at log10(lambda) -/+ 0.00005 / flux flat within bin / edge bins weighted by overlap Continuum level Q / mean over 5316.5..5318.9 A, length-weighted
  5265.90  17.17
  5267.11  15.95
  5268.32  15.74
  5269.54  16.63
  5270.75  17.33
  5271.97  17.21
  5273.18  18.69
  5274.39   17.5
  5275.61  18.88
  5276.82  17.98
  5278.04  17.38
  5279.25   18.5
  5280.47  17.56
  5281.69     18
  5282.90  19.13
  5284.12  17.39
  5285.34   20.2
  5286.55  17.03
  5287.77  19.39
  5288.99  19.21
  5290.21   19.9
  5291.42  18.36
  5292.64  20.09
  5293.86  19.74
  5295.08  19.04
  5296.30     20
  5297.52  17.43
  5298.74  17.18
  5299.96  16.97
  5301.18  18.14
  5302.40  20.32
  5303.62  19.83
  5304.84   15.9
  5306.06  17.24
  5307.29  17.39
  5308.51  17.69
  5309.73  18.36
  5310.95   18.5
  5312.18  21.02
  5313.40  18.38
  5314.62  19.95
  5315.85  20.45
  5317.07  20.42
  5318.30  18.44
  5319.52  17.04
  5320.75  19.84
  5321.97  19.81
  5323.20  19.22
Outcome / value 19.4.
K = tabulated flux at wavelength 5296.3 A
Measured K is 20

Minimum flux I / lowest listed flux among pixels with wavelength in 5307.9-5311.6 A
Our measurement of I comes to 17.69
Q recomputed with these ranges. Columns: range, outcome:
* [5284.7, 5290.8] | 19.1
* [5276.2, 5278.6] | 17.7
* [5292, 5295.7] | 19.6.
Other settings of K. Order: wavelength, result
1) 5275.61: 18.88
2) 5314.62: 19.95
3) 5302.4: 20.32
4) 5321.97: 19.81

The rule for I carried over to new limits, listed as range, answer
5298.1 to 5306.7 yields 15.9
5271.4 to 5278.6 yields 17.21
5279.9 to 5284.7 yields 17.39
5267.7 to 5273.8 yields 15.74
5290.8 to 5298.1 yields 17.43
